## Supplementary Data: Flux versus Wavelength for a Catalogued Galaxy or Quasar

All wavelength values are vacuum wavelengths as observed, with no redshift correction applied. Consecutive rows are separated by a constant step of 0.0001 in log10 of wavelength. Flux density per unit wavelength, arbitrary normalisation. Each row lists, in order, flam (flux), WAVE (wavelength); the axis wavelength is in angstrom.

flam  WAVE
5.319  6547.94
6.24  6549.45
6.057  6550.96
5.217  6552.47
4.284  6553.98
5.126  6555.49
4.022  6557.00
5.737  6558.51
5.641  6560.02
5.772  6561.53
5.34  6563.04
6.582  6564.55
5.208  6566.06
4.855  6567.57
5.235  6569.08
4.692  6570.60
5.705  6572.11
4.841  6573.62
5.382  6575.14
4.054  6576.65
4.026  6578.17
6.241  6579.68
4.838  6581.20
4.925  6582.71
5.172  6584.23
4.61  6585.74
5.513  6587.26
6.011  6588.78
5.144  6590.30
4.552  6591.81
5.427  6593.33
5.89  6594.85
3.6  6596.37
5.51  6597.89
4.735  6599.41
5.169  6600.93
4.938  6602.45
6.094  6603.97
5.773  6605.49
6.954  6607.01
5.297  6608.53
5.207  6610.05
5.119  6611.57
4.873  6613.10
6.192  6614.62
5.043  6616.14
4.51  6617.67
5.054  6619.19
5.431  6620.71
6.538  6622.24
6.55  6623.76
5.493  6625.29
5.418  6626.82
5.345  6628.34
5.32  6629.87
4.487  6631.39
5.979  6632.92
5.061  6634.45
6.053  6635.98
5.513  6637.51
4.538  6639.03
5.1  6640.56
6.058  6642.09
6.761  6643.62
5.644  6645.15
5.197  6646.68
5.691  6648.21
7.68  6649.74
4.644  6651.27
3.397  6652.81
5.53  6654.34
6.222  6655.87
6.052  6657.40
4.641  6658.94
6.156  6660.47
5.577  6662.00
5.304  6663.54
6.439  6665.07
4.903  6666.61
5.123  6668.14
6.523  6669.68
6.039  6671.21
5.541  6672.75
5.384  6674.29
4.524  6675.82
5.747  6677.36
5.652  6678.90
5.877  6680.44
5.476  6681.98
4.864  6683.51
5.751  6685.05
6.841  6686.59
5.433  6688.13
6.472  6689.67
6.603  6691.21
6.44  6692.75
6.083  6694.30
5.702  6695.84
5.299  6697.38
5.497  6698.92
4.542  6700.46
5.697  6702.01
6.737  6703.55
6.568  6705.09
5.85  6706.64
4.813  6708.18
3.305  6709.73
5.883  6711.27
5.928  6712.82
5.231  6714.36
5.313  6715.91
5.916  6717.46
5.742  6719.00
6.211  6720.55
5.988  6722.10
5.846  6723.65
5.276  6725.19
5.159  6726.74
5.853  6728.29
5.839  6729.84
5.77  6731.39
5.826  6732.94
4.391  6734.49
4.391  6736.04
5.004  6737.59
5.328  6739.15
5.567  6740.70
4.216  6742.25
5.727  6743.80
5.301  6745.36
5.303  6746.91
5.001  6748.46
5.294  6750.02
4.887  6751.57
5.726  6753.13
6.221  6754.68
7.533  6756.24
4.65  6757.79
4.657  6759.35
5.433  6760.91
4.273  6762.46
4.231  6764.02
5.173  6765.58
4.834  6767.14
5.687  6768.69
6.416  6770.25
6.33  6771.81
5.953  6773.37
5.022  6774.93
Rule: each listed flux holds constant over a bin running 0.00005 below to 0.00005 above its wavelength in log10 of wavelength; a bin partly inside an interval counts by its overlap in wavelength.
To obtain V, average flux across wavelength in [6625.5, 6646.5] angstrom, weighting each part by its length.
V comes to 5.48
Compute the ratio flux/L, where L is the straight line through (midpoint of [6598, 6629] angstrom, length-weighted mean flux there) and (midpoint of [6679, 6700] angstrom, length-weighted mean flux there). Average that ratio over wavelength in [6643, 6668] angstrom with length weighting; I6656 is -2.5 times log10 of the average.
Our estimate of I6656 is 0.02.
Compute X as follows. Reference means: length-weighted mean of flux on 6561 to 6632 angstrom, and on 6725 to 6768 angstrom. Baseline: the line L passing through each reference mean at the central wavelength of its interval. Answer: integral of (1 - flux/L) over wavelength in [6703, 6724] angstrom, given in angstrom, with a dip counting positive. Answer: -1.6 angstrom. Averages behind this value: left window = 5.29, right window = 5.25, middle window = 5.65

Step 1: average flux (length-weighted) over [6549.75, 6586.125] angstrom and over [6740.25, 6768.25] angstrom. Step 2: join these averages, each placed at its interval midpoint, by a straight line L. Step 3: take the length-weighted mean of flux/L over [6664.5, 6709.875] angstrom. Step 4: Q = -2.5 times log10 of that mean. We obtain -0.10 mag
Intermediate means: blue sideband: 5.17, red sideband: 5.23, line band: 5.69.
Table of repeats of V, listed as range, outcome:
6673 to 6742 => 5.57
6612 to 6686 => 5.52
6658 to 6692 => 5.68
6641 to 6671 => 5.66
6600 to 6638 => 5.49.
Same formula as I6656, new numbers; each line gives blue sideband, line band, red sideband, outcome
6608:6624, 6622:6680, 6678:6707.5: 0.008 mag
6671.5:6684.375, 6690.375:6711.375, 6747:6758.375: -0.033 mag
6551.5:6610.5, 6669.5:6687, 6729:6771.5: -0.074 mag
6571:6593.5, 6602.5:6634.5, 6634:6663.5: -0.035 mag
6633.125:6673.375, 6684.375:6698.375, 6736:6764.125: -0.114 mag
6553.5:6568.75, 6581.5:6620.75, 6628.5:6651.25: 0.039 mag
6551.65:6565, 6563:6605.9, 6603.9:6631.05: 0.046 mag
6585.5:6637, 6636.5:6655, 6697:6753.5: -0.019 mag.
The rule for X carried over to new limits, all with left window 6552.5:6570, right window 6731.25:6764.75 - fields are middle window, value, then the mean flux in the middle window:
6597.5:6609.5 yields -0.7 angstrom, 5.56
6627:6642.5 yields -0.3 angstrom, 5.33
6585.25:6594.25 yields 0.0 angstrom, 5.24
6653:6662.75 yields -0.6 angstrom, 5.57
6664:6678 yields -0.9 angstrom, 5.57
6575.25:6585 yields 0.6 angstrom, 4.91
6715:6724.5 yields -1.1 angstrom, 5.82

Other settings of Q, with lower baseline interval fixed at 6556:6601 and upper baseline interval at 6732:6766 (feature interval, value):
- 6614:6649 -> -0.073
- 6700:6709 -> -0.109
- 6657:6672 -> -0.100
